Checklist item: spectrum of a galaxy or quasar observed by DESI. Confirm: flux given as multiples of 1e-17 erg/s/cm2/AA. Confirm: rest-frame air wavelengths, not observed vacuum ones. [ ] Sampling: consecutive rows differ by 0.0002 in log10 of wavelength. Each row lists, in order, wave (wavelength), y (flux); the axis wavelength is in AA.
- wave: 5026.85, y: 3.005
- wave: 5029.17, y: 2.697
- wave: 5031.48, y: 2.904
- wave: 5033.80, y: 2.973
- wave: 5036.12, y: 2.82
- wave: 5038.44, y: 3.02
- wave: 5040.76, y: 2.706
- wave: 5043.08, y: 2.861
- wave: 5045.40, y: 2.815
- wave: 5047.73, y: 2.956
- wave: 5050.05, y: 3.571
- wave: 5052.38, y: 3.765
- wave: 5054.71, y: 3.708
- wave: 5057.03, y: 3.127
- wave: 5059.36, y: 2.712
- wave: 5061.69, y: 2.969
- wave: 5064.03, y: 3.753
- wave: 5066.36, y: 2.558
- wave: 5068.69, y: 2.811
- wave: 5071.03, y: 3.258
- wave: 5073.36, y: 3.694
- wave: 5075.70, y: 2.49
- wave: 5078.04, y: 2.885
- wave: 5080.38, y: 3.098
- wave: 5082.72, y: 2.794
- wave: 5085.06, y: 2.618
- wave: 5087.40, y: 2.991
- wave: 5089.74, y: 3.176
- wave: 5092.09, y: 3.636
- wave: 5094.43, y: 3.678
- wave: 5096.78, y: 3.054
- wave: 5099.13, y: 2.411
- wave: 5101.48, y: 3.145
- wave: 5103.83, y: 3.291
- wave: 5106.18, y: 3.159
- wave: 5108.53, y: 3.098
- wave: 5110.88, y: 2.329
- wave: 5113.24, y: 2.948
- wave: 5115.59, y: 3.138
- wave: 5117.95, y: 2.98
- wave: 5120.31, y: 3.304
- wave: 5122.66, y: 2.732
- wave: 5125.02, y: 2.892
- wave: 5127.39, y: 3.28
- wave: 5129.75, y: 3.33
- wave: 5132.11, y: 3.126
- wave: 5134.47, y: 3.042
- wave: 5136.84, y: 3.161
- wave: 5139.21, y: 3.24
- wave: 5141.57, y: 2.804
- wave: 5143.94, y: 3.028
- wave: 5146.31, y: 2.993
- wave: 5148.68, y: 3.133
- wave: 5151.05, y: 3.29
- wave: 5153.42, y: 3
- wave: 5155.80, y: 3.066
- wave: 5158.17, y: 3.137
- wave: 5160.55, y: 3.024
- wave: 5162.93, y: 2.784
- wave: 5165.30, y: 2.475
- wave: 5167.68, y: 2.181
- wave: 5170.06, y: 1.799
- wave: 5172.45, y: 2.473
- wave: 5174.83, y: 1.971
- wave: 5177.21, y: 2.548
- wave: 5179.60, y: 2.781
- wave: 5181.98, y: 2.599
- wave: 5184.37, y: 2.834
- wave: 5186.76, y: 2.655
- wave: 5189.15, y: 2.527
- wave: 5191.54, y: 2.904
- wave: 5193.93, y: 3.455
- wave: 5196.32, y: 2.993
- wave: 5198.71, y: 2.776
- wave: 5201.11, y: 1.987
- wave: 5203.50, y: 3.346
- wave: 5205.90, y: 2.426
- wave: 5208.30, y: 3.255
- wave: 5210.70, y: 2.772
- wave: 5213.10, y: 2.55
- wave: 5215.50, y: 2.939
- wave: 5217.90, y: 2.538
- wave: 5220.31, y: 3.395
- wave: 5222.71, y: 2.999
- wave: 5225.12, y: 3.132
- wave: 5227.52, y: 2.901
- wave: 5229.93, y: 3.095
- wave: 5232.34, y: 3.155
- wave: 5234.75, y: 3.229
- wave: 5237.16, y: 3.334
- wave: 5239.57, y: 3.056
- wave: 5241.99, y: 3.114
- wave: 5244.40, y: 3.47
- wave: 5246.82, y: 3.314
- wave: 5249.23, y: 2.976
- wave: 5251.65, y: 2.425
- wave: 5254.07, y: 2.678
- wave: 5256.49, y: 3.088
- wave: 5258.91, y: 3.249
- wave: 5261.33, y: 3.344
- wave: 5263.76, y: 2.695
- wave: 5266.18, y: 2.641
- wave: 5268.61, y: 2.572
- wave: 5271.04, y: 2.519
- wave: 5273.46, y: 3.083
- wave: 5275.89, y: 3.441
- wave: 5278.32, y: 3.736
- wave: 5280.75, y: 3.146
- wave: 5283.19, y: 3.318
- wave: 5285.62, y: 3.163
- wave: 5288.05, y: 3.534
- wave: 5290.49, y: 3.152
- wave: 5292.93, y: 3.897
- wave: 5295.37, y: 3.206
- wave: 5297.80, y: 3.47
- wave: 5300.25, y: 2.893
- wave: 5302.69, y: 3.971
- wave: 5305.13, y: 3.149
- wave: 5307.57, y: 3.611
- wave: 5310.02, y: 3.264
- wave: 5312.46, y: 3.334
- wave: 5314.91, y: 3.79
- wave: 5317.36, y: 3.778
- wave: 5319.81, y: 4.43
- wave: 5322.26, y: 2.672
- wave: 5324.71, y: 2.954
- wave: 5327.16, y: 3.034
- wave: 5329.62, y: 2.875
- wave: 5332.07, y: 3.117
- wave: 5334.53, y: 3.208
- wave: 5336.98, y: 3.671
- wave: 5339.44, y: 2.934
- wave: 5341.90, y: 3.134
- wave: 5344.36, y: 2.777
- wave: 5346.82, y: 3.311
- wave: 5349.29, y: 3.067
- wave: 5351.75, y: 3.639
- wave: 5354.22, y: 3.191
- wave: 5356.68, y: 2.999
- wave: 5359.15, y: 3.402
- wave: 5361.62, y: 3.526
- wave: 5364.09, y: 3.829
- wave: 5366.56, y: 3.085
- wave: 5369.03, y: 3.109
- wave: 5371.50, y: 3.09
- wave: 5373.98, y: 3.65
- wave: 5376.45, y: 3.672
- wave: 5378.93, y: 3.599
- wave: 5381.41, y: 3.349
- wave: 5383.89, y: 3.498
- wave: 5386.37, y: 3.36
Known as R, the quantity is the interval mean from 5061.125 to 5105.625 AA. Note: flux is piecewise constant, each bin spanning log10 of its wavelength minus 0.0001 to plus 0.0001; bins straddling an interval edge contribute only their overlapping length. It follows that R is 3.07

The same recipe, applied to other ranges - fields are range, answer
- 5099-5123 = 2.99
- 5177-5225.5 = 2.83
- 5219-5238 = 3.15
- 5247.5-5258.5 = 2.85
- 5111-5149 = 3.05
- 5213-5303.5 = 3.12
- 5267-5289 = 3.15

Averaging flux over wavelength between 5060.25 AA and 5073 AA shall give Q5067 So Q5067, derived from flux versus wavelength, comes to 3.1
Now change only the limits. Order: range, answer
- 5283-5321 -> 3.5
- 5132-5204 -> 2.8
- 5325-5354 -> 3.15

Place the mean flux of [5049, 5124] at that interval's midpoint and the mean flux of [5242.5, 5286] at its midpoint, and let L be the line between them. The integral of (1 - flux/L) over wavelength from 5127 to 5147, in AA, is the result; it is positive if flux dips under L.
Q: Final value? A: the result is -0.2 AA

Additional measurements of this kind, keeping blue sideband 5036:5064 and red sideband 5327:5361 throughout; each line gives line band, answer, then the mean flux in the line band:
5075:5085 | 1.0 AA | 2.81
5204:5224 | 1.8 AA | 2.88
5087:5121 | 0.5 AA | 3.09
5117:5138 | 0.3 AA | 3.1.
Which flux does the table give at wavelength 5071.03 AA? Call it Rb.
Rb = 3.258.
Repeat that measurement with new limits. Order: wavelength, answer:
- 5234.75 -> 3.229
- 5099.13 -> 2.411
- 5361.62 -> 3.526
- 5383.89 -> 3.498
